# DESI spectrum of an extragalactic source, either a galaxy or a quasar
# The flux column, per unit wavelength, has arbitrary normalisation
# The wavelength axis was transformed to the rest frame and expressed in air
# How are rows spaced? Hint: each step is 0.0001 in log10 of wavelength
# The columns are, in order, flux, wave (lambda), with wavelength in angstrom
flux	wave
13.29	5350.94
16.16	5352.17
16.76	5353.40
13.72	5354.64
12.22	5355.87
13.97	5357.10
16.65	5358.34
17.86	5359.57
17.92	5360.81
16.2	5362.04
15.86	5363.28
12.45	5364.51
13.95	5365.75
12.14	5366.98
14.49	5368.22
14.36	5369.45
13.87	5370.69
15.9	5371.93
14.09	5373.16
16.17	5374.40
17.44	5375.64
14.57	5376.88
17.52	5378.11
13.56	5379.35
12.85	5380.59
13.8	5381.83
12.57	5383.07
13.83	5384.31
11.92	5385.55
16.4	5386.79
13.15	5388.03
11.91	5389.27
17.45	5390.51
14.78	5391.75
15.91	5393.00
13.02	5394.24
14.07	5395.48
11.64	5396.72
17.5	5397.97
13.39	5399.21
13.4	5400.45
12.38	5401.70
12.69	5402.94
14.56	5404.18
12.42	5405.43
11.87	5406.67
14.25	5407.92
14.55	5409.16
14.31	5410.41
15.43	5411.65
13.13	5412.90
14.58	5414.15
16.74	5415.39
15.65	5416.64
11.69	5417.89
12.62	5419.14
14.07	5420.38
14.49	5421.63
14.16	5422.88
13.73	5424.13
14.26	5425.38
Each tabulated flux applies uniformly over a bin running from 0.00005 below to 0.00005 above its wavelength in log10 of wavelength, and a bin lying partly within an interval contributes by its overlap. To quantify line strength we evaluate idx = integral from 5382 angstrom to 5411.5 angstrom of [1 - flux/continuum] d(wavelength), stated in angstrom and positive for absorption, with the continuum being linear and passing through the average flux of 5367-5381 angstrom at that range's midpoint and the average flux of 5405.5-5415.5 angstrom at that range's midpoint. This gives 1.2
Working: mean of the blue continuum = 14.9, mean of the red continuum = 14.1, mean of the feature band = 13.9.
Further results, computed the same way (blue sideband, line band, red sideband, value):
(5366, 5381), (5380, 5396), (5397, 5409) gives 0.2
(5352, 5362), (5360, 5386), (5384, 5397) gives 0.6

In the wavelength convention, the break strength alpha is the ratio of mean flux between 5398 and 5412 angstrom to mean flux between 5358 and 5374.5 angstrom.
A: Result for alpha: 0.9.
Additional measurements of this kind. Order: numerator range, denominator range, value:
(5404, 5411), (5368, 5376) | 0.90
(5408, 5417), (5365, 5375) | 1.04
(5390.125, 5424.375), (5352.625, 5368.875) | 0.94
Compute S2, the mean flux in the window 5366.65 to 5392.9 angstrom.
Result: 14.5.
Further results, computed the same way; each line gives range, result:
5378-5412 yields 13.9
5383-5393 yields 14.2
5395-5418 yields 14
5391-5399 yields 14.5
